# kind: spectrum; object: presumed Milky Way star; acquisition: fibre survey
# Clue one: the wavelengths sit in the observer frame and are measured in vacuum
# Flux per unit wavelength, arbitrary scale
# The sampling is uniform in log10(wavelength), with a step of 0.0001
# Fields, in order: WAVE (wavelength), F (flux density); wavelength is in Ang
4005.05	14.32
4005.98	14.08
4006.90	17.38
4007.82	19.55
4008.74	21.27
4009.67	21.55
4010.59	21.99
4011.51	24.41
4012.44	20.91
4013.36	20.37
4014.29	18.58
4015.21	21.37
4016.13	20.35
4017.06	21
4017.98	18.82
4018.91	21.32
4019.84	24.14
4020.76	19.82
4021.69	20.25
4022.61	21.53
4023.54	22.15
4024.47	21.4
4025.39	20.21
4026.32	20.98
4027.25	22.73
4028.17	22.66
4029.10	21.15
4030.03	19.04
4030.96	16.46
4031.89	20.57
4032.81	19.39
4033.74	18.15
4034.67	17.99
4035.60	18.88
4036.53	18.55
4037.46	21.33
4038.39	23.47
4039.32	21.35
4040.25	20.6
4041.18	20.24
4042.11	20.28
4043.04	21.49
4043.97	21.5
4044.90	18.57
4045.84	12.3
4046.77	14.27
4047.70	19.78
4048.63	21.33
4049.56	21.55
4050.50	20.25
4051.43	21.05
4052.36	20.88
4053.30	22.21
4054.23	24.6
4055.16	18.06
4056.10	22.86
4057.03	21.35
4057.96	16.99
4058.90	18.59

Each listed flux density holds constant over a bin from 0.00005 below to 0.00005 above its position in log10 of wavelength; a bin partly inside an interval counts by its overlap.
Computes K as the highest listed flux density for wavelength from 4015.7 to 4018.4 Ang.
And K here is 21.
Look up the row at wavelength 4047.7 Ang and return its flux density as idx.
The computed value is 19.78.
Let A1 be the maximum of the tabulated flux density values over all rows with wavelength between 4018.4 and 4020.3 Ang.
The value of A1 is 24.14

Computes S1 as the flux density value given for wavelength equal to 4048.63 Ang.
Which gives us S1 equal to 21.33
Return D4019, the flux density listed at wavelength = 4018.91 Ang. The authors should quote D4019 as 21.32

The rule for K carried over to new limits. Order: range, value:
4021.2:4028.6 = 22.73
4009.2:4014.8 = 24.41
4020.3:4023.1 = 21.53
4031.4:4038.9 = 23.47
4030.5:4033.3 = 20.57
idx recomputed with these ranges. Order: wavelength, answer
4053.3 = 22.21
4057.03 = 21.35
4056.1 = 22.86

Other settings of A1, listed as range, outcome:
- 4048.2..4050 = 21.55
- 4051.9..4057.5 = 24.6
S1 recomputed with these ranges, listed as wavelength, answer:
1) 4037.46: 21.33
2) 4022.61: 21.53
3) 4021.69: 20.25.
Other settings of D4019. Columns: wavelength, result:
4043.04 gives 21.49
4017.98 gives 18.82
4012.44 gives 20.91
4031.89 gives 20.57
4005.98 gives 14.08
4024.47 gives 21.4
